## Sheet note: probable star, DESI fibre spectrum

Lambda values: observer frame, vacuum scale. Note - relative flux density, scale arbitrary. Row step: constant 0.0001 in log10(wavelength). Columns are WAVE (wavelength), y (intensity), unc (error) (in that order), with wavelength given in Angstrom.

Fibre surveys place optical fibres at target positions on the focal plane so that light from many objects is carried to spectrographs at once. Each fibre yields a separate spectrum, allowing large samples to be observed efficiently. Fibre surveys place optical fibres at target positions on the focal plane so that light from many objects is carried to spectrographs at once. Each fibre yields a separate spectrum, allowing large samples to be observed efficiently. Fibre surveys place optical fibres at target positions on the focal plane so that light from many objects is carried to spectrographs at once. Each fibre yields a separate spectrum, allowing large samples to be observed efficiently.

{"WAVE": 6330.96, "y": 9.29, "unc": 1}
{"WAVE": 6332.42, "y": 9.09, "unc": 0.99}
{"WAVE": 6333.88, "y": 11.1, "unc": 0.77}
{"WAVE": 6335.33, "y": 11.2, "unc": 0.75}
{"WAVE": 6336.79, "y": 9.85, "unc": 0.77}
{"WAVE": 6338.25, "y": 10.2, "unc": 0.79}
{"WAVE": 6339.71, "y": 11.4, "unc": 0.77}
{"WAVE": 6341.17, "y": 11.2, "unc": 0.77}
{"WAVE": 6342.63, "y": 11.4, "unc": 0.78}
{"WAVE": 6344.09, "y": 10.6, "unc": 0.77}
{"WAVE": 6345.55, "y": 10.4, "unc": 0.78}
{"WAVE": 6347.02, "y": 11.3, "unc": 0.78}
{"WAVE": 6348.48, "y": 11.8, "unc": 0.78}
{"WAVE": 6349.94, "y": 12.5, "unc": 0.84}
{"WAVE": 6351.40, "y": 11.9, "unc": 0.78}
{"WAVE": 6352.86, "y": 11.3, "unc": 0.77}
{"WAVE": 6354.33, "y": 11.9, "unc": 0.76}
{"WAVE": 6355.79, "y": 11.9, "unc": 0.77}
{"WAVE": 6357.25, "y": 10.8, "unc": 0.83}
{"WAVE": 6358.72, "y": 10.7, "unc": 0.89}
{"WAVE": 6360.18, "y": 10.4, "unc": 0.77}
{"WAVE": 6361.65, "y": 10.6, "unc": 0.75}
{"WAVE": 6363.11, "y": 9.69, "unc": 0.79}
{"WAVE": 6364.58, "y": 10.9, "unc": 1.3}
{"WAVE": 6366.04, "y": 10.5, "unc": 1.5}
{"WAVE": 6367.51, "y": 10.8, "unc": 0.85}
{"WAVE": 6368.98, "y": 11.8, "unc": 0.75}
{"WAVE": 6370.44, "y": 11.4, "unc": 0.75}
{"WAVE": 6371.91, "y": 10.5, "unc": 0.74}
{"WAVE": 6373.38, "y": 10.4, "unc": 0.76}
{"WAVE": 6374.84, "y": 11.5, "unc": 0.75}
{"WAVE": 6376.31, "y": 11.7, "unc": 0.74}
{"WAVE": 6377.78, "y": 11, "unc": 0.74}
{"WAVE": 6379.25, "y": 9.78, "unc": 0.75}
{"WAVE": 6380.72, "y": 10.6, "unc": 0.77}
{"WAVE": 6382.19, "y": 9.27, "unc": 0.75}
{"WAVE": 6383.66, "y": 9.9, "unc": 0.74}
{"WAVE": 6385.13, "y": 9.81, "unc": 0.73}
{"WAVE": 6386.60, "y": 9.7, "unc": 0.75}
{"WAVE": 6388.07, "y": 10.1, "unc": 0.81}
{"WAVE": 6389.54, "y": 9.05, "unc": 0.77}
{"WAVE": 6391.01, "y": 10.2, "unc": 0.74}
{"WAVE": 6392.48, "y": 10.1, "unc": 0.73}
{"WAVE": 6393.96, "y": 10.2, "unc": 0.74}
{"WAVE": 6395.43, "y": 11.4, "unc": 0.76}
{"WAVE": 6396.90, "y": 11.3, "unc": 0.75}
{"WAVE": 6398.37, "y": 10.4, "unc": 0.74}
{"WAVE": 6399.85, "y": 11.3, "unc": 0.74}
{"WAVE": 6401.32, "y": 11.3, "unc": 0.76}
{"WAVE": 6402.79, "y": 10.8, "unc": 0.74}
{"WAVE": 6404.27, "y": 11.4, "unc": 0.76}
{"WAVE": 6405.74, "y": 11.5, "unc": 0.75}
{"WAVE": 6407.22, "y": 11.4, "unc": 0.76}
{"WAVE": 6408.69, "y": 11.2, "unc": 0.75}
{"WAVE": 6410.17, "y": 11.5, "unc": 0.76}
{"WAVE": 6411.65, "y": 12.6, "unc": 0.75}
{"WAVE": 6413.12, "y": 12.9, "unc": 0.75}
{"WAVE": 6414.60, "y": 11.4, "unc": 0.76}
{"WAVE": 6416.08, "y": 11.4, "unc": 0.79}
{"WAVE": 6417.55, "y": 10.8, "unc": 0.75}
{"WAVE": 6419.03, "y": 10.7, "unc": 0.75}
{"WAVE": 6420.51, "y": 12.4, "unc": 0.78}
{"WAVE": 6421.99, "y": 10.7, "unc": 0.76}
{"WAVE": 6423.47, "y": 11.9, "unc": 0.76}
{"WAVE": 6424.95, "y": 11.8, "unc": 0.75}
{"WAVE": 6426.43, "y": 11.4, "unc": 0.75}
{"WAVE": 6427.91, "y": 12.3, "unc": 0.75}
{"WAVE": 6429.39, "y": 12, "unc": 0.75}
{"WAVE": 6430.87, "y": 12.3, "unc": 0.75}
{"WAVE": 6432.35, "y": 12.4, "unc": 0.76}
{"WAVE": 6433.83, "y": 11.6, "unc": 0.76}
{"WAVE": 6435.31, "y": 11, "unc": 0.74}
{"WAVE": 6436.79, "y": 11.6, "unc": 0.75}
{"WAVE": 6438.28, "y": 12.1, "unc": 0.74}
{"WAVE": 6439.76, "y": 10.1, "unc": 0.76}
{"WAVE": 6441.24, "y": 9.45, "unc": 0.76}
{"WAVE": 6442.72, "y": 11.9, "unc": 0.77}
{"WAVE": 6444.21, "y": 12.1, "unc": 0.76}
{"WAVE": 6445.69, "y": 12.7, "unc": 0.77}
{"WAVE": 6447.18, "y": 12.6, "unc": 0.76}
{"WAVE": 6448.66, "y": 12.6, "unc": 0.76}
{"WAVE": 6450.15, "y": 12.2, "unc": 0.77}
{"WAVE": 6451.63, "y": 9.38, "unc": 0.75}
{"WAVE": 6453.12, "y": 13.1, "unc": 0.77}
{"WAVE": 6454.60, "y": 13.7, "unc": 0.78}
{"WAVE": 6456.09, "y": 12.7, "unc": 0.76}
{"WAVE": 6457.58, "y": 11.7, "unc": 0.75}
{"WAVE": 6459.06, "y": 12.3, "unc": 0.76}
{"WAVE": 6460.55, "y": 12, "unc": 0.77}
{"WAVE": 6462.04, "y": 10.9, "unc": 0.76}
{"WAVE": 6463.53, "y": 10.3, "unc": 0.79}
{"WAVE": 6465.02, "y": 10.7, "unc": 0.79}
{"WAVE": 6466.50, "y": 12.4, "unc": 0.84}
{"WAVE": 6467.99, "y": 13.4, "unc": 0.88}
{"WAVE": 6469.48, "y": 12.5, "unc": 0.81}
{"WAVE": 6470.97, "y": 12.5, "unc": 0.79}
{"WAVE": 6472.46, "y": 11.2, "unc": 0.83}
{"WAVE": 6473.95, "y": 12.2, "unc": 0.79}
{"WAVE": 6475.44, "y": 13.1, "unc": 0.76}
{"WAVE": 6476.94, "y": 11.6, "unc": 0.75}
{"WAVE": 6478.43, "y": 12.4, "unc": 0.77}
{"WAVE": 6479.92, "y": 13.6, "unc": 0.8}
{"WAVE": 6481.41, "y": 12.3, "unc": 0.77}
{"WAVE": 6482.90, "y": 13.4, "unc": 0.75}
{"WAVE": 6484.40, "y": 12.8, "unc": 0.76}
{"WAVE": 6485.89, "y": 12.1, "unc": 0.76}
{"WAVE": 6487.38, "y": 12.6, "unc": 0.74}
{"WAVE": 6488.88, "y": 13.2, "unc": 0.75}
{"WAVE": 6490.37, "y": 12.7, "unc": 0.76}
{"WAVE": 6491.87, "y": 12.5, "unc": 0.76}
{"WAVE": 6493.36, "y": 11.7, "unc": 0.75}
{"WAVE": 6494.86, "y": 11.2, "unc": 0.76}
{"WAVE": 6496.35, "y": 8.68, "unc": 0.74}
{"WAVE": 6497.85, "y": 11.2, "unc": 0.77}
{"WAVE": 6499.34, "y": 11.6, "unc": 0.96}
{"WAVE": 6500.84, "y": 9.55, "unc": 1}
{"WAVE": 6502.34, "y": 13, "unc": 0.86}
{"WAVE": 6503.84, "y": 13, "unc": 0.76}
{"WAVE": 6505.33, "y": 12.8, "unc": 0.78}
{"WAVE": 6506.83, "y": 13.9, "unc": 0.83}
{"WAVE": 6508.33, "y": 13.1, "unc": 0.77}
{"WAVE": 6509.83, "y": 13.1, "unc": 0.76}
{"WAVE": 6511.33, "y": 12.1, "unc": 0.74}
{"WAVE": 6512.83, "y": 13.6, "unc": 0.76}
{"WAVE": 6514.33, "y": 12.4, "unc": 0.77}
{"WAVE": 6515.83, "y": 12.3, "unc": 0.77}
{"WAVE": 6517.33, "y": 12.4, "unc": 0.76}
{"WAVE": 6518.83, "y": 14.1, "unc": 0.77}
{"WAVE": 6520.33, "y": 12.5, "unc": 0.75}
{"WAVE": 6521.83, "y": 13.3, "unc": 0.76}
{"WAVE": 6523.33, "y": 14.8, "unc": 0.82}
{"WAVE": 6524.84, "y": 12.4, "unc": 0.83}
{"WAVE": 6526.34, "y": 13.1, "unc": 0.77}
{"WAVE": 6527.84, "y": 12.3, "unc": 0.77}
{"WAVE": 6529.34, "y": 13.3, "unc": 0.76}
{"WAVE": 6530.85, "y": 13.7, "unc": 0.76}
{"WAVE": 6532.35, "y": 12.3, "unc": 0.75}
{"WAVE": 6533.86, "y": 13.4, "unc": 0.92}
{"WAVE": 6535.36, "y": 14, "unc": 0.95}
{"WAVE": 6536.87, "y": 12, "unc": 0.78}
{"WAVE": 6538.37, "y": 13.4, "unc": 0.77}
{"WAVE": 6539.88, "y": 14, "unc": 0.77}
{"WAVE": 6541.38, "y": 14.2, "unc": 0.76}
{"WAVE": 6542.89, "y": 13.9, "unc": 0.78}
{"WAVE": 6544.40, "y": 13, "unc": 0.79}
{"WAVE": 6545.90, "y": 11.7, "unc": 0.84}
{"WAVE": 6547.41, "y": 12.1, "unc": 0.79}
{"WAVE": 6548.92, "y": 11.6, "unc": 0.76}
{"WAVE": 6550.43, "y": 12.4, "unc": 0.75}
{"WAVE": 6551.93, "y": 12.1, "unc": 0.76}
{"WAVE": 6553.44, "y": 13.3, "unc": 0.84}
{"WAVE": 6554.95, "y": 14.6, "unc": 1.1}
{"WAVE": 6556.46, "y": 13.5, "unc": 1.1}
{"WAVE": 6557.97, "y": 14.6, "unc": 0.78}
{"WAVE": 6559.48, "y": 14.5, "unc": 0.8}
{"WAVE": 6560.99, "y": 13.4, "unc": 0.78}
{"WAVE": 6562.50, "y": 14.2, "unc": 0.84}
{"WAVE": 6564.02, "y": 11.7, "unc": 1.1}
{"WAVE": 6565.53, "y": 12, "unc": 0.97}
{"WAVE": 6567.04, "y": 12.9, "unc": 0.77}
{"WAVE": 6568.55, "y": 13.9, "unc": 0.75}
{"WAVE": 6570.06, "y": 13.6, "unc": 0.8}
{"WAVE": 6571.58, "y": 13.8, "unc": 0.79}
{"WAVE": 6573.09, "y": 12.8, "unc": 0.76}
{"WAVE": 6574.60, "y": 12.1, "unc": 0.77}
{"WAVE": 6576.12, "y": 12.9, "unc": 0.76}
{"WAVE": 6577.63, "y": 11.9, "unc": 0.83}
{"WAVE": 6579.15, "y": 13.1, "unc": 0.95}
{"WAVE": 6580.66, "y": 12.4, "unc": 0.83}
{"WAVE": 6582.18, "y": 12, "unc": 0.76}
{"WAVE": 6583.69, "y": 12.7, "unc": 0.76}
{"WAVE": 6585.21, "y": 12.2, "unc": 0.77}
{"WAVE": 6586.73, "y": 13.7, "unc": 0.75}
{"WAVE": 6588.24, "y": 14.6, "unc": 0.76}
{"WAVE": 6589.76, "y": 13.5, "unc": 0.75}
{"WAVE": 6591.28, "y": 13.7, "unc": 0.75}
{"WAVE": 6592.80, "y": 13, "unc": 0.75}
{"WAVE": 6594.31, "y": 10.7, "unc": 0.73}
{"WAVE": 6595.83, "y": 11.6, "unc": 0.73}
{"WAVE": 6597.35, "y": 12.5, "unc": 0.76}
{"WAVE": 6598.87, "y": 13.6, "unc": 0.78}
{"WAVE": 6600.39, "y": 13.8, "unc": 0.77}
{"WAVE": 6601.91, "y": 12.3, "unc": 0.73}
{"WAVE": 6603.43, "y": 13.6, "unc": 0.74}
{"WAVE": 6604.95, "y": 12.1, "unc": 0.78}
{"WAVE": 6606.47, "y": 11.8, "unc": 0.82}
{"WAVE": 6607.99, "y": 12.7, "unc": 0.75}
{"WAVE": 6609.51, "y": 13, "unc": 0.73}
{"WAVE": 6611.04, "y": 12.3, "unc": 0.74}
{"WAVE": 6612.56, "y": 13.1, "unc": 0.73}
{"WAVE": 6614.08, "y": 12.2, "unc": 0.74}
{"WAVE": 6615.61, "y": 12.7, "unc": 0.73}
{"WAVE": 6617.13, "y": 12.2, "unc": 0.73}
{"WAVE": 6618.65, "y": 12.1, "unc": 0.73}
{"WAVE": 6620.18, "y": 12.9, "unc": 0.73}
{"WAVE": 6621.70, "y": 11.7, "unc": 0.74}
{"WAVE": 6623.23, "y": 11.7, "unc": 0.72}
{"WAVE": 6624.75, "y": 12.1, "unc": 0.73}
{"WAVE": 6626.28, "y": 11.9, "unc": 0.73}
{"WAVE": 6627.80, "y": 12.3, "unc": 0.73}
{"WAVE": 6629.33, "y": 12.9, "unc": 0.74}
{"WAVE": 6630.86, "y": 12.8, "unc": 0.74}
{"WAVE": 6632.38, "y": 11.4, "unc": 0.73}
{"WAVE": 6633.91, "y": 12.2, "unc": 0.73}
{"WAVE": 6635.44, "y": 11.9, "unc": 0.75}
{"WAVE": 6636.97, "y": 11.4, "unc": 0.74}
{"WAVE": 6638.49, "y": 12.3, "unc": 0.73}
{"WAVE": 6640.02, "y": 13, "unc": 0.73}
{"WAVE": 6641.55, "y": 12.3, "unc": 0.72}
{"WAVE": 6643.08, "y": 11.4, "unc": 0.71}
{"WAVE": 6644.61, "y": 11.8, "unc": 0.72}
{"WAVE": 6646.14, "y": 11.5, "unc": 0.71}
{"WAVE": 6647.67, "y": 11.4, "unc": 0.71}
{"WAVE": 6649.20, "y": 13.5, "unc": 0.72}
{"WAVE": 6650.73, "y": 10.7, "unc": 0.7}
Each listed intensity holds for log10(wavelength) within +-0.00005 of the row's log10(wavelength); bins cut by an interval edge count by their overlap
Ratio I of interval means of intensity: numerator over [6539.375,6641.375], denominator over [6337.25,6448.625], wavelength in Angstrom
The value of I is 1.1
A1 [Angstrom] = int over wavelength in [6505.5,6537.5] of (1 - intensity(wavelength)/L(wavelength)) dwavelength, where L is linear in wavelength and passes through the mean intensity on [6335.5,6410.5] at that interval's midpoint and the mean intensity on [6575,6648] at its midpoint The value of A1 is -3.3 Angstrom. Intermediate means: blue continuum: 10.8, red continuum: 12.4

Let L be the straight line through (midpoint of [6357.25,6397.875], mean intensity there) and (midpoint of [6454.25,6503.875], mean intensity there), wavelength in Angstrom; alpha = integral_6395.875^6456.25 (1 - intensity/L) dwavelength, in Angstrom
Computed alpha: -2.18 Angstrom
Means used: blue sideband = 10.5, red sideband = 12.1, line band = 11.6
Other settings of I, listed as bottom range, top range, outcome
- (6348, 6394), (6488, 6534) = 1.17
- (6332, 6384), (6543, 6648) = 1.16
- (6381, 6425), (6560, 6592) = 1.19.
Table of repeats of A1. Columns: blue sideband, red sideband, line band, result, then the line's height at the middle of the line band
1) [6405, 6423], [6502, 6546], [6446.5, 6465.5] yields 0.4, 12.1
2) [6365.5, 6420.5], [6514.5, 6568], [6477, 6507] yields 0.5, 12.4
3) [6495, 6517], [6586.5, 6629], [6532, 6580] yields -2.8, 12.4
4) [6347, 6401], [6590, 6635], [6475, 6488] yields -1.3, 11.5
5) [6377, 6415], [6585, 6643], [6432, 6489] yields -3.8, 11.3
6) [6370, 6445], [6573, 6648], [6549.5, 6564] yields -1.7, 12.1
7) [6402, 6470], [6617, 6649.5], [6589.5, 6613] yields -1.3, 12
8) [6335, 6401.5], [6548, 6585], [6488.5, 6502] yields 0.9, 12.2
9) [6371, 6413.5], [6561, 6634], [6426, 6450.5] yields -1.3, 11.2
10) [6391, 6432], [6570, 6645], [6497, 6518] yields -0.8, 12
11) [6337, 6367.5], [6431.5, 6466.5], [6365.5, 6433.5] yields 1.8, 11.4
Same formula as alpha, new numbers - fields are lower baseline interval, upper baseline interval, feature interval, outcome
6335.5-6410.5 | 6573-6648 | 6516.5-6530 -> -1.5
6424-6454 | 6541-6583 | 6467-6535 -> -1.0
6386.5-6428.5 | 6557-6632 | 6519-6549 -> -2.1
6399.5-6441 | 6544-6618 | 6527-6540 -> -0.7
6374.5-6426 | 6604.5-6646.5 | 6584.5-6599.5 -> -1.1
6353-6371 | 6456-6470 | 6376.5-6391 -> 1.5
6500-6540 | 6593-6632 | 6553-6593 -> -1.8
